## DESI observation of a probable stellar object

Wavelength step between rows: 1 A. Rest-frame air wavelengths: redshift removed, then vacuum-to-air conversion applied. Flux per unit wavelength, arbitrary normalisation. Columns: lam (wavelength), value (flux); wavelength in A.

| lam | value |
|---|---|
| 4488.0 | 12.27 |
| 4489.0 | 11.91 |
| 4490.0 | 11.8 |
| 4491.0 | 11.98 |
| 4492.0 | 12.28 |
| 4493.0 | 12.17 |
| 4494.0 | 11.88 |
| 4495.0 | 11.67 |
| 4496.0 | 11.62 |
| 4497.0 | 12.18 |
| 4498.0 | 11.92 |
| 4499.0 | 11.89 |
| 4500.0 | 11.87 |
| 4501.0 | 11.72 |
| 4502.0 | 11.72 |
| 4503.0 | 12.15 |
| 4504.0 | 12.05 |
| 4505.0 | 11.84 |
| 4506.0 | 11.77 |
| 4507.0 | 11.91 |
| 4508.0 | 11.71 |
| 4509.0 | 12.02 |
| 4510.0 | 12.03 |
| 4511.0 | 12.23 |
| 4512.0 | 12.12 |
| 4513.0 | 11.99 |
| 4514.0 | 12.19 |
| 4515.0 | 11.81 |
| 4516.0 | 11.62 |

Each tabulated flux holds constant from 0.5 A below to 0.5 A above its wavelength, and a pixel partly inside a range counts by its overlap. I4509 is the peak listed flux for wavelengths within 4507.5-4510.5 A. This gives 12.03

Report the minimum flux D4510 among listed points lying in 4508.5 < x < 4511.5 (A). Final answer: 12.02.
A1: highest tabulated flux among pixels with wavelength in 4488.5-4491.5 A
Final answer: 11.98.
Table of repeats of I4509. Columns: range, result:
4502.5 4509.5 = 12.15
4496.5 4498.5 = 12.18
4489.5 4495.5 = 12.28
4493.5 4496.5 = 11.88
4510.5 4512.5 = 12.23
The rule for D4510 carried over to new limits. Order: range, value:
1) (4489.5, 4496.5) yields 11.62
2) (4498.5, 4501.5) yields 11.72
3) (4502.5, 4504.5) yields 12.05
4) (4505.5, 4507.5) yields 11.77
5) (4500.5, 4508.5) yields 11.71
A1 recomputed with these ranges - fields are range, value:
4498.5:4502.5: 11.89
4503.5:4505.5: 12.05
